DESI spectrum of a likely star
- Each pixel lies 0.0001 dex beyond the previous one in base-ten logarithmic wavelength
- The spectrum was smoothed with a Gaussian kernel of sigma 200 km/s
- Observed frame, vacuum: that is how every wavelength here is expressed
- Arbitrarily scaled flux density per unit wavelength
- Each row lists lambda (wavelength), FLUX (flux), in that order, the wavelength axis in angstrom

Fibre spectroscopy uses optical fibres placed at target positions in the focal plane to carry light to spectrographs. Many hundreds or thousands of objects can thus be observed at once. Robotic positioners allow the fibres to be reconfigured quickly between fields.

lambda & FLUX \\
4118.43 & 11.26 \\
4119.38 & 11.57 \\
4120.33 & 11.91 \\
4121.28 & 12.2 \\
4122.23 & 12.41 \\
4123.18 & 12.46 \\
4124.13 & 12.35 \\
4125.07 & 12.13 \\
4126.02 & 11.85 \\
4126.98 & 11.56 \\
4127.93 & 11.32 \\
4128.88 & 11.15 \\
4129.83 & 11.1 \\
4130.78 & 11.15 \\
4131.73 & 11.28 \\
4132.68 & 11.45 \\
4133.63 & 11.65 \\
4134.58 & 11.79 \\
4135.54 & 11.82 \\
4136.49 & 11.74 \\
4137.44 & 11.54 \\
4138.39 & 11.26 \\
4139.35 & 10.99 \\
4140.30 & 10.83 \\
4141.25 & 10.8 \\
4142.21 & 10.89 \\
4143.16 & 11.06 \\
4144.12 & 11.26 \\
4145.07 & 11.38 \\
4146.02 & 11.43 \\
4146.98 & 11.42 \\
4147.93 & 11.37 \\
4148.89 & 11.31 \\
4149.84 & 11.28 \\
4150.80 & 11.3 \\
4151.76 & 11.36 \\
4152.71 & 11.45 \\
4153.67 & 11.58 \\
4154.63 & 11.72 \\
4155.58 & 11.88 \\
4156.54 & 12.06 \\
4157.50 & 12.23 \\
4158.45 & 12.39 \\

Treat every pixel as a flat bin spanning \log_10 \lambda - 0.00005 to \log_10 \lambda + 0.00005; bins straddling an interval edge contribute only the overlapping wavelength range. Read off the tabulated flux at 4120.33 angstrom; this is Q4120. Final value 11.91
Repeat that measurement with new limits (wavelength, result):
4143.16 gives 11.06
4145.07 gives 11.38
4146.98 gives 11.42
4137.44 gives 11.54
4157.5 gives 12.23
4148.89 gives 11.31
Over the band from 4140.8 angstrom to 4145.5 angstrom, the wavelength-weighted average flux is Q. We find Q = 11.1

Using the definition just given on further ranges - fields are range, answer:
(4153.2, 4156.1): 11.7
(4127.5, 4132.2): 11.2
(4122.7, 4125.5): 12.4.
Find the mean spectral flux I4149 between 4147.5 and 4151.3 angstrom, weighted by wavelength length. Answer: 11.3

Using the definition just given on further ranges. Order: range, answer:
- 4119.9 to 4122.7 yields 12.2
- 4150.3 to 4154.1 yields 11.4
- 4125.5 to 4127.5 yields 11.7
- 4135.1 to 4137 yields 11.8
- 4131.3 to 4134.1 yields 11.5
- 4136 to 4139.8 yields 11.4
